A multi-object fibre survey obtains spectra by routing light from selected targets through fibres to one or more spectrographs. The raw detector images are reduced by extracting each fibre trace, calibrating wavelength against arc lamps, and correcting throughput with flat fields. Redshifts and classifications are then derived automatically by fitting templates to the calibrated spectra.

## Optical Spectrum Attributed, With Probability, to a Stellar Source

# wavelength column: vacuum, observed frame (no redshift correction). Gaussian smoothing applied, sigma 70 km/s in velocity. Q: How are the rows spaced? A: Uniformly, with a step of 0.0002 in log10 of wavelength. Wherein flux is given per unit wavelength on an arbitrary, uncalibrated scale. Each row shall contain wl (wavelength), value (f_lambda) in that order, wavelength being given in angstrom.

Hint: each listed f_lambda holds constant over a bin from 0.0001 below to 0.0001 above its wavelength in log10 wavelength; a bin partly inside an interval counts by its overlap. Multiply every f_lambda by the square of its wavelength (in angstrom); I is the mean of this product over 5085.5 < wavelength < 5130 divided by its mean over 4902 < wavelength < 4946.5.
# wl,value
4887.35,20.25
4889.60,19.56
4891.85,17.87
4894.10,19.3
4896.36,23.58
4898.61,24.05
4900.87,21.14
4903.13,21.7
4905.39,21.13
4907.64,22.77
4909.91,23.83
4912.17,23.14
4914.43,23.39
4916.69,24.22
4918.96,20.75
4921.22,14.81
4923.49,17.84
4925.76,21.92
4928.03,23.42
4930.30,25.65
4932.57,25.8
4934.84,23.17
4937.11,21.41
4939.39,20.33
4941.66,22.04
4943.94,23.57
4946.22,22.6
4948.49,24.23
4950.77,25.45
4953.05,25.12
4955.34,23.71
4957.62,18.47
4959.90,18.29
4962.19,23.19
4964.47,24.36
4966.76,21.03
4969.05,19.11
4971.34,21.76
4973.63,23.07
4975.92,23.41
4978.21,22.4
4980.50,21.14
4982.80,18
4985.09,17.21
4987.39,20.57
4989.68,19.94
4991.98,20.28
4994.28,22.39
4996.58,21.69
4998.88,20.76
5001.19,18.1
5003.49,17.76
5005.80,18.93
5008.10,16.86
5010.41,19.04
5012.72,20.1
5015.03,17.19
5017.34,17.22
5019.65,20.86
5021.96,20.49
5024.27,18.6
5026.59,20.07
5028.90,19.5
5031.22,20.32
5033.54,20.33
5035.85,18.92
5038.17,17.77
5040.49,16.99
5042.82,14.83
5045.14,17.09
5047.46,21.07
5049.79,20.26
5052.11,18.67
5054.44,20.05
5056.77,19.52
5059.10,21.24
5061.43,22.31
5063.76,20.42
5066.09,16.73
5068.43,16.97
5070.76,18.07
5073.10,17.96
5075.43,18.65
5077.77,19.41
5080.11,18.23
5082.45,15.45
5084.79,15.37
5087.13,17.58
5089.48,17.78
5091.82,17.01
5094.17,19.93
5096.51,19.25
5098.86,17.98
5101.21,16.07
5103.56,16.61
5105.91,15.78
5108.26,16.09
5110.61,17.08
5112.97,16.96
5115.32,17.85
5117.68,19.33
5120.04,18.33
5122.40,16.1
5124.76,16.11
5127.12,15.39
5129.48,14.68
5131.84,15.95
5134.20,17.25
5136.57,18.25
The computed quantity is 0.83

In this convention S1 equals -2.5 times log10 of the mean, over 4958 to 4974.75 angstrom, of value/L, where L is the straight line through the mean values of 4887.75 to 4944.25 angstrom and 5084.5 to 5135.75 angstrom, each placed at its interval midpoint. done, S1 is -0.04 mag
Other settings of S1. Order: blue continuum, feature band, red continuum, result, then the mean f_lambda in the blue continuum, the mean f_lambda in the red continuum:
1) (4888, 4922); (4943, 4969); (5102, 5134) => -0.11 mag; 21.5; 16.6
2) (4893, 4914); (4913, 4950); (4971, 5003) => -0.02 mag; 22.3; 20.7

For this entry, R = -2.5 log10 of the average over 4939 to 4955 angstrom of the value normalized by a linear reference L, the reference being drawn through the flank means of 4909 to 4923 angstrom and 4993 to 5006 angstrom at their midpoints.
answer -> -0.13 mag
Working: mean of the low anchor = 21.5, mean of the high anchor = 20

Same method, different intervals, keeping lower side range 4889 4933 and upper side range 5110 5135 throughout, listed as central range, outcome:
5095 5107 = 0.01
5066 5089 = 0.02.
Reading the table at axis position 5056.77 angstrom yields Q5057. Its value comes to 19.52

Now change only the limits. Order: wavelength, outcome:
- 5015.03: 17.19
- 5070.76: 18.07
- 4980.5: 21.14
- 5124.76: 16.11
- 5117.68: 19.33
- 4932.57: 25.8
